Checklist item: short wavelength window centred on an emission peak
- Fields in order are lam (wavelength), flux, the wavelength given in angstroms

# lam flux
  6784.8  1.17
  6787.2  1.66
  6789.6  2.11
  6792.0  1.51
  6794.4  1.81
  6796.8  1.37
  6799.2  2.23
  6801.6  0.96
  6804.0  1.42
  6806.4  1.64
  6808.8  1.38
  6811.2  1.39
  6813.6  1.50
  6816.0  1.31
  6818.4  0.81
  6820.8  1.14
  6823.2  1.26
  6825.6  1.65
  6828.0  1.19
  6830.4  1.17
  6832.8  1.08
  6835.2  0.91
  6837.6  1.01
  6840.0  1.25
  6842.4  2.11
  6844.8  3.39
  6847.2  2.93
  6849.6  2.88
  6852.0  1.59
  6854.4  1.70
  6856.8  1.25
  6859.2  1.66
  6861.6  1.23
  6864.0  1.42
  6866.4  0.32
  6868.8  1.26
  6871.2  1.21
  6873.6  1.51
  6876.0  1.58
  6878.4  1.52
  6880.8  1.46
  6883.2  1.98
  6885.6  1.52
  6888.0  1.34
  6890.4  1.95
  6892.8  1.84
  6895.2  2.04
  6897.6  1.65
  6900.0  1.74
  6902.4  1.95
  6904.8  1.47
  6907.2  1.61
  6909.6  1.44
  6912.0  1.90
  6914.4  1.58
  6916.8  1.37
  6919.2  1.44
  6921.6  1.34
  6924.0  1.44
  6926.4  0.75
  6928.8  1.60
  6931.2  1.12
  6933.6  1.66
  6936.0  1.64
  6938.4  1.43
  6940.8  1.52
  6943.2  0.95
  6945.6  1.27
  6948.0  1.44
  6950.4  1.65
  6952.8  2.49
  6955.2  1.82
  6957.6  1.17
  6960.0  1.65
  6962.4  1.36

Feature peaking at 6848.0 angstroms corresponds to H-beta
